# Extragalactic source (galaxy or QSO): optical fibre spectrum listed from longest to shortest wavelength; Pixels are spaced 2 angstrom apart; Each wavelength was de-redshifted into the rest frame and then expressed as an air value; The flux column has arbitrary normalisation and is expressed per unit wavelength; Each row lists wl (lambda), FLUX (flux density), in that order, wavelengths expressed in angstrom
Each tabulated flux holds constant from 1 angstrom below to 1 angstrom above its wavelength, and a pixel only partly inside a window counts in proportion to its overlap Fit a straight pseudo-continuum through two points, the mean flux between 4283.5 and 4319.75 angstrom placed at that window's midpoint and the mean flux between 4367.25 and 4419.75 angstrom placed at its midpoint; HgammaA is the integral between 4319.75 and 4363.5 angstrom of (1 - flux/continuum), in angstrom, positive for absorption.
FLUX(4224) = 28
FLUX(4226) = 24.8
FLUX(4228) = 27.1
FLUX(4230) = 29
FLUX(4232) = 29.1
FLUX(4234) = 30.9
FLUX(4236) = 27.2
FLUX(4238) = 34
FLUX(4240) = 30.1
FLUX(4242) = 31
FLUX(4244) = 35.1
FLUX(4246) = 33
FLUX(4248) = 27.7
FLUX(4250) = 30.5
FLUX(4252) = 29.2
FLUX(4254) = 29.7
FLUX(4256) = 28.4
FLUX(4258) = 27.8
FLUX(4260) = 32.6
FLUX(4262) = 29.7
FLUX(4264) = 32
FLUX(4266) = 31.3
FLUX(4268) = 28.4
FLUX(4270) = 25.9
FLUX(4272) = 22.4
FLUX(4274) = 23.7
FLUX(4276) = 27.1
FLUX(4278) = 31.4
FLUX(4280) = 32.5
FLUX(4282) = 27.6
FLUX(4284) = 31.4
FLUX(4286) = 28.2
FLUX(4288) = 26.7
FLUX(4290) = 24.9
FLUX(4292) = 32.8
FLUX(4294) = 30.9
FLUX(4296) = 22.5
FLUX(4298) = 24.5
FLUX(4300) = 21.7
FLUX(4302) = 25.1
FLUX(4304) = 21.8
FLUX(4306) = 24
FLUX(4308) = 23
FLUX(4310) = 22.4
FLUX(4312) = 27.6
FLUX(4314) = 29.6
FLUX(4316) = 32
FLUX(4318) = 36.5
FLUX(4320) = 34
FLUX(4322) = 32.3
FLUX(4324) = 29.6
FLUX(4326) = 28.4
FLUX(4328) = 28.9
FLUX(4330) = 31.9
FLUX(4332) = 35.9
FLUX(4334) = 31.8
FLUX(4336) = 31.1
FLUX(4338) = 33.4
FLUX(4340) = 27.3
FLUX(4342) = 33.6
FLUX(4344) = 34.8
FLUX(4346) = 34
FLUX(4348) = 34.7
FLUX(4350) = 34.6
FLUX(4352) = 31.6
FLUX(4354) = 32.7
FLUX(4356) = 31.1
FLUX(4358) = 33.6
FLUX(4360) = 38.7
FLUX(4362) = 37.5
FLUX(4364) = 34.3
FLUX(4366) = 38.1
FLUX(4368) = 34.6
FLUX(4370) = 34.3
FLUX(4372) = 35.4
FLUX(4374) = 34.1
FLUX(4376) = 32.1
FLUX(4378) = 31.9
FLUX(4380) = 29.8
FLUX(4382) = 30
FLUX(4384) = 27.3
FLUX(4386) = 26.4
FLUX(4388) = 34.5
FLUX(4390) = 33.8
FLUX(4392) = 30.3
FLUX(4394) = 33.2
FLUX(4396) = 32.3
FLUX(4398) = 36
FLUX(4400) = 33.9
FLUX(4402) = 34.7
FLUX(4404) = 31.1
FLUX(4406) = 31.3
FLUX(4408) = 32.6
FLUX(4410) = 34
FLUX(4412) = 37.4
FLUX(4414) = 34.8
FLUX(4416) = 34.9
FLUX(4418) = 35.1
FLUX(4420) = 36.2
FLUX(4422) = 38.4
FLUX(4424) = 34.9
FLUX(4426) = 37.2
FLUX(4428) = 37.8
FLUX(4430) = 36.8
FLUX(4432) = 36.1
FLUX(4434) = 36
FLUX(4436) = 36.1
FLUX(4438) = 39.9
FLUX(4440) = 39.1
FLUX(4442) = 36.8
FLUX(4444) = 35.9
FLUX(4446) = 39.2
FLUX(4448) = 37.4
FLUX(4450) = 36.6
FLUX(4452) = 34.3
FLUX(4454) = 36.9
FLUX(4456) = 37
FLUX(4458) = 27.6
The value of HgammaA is -4.7 angstrom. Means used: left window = 27.1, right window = 33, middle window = 32.8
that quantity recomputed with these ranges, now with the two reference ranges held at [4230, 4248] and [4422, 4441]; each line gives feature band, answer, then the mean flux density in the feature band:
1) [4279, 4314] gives 6.80 angstrom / 26.4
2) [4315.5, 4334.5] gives 0.90 angstrom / 32.1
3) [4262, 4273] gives 1.28 angstrom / 28.2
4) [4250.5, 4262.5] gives 0.74 angstrom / 29.6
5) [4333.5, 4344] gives 0.75 angstrom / 31.7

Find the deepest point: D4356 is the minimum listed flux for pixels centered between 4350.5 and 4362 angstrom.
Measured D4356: 31.1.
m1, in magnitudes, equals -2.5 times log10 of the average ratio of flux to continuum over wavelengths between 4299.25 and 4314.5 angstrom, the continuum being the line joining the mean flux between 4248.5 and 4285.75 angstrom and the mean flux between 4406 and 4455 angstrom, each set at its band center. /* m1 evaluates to 0.26 mag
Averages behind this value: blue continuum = 28.9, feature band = 24.3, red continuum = 36.3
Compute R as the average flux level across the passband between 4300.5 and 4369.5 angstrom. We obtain 31.4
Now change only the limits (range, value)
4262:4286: 28.6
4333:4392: 33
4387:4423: 34.1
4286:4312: 25.2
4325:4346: 31.8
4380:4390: 30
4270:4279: 26.1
